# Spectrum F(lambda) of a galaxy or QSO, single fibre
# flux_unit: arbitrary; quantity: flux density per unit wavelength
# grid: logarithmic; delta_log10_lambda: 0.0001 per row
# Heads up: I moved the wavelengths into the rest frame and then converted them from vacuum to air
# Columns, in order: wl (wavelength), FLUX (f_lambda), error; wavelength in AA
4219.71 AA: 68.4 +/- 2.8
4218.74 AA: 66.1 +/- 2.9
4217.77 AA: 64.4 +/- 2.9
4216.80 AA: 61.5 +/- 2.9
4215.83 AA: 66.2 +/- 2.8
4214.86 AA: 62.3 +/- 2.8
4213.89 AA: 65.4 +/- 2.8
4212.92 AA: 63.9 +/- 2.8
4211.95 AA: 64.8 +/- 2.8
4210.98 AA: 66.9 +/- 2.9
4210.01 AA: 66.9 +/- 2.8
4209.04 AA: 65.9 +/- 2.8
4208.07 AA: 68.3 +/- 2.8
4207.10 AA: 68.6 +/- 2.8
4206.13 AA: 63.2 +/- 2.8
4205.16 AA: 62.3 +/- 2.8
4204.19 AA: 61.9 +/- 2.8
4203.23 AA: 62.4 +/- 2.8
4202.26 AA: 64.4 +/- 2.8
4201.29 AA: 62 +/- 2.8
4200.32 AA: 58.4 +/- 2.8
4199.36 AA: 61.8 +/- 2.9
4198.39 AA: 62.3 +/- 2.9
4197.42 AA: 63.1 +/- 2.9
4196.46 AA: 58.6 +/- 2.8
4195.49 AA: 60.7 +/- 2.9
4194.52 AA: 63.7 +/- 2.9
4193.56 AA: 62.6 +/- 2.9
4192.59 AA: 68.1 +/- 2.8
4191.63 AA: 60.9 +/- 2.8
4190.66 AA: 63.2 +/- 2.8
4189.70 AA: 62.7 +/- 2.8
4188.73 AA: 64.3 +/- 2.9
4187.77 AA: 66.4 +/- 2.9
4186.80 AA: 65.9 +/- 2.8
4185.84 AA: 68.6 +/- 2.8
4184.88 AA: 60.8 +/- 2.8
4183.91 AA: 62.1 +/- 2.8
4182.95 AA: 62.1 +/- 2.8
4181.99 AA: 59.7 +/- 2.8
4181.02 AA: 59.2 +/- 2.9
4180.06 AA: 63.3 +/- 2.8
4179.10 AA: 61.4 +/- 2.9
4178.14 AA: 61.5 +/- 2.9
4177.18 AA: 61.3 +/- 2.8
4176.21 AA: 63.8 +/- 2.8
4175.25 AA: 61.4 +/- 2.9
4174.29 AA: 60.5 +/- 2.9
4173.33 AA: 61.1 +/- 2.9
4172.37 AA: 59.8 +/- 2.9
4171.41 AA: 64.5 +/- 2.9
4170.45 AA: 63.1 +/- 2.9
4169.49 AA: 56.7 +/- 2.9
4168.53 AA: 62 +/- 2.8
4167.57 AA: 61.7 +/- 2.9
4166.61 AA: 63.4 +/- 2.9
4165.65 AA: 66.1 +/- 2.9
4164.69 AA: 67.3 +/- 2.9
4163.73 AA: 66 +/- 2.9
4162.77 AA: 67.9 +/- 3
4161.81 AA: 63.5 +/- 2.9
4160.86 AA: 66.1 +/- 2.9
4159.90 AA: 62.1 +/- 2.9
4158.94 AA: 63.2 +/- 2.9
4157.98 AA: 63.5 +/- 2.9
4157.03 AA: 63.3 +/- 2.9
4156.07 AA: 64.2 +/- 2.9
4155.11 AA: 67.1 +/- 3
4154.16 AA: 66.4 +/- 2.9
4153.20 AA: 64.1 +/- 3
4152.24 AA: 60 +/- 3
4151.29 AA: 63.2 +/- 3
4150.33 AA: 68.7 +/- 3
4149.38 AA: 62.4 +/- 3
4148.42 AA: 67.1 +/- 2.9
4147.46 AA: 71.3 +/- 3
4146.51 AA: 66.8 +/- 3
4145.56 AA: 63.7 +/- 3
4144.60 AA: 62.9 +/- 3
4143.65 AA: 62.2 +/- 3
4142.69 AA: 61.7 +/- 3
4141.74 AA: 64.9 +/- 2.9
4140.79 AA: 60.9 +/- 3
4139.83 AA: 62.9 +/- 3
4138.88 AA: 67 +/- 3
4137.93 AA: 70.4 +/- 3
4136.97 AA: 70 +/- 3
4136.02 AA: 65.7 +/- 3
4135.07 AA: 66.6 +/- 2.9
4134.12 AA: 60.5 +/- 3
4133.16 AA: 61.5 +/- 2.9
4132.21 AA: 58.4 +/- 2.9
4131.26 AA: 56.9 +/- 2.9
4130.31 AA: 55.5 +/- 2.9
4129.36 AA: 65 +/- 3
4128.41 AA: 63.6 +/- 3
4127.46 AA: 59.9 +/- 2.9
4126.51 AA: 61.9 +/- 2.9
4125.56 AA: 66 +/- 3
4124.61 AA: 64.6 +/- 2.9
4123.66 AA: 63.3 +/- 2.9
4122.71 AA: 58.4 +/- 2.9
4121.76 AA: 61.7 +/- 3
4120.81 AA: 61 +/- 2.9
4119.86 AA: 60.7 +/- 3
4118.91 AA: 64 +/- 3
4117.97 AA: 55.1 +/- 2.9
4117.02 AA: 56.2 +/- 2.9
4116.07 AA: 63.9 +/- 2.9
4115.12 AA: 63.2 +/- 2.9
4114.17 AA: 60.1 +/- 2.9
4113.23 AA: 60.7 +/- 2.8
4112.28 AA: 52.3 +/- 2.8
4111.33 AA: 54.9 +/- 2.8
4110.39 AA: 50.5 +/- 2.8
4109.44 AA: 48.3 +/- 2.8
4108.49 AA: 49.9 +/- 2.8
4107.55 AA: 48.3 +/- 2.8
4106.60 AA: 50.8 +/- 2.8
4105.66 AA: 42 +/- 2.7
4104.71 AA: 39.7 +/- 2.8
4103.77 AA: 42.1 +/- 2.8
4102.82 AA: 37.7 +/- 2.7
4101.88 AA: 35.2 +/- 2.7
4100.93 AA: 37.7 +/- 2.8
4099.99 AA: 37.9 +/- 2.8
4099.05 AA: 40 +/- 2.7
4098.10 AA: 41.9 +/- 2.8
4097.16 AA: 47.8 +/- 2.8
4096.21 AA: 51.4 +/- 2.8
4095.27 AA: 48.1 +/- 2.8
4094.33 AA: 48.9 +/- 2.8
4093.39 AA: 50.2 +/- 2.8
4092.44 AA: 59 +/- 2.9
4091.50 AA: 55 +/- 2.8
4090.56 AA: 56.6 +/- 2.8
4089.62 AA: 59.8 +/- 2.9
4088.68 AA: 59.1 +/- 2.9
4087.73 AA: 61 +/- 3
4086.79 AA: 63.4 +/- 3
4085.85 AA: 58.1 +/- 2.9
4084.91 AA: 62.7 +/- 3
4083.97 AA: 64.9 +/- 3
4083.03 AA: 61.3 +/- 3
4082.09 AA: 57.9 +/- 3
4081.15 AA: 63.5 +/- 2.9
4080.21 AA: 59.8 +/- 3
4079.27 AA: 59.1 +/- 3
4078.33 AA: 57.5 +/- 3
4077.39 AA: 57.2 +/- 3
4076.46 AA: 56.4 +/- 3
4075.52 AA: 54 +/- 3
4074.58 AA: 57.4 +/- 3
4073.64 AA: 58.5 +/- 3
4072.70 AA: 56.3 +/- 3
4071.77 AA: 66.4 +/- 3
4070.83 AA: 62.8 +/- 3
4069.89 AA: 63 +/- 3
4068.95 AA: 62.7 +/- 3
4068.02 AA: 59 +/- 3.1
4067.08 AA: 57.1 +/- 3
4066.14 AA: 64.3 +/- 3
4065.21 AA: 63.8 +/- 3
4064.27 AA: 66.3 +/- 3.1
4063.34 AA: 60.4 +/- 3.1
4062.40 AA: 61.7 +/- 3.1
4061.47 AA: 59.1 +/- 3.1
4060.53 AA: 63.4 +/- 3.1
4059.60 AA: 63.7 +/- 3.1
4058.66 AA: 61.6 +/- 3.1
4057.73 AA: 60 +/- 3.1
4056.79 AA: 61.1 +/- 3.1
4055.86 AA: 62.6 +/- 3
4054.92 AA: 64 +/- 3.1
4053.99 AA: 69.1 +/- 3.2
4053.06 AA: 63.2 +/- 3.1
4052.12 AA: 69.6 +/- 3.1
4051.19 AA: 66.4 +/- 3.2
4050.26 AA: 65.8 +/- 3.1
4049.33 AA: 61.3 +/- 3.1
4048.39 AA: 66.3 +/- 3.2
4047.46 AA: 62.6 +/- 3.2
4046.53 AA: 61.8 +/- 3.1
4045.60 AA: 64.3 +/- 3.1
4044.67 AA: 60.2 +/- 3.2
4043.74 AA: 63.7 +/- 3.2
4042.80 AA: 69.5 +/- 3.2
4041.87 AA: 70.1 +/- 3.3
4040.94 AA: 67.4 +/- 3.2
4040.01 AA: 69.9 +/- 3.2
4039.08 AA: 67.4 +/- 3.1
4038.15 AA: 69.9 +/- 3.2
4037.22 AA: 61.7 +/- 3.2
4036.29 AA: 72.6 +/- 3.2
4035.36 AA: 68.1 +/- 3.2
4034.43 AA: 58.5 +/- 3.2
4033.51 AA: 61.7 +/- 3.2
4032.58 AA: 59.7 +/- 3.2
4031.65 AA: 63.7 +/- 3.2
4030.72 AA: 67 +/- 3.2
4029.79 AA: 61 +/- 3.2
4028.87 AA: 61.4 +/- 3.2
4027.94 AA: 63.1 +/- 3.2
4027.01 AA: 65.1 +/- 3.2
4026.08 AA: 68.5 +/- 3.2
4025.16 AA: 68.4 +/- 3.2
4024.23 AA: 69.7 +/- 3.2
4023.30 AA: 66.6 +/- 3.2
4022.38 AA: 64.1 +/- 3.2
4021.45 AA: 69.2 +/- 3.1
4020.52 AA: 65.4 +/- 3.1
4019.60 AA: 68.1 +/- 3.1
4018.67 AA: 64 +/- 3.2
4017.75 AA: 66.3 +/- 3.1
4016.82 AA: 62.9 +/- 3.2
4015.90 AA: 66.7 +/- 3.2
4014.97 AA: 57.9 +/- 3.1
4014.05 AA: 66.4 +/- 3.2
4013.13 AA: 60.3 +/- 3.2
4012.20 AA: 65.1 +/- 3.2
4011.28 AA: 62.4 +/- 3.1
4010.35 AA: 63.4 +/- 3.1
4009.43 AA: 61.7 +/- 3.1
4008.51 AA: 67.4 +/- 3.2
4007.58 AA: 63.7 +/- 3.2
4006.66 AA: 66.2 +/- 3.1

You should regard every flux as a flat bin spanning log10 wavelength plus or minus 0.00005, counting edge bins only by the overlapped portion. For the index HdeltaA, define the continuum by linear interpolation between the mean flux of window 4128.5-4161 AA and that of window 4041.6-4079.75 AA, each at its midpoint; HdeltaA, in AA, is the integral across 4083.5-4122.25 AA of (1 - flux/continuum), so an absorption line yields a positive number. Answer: 6.4 AA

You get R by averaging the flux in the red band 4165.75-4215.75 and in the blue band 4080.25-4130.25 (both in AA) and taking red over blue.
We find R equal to 1.15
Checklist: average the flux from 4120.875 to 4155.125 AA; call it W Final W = 63.6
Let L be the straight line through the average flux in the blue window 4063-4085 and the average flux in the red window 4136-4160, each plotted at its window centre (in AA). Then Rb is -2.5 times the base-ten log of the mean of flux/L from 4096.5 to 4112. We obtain 0.37 mag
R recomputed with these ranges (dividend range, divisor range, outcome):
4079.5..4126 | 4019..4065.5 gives 0.84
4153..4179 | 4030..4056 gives 0.97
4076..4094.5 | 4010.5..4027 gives 0.90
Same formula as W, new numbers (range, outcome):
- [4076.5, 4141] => 56.4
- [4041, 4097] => 60.9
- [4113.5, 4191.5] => 63.1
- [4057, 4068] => 61.8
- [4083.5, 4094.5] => 58.5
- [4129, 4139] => 63.3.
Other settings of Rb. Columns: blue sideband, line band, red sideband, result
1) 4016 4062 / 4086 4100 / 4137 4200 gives 0.22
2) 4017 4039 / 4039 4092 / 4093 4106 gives -0.17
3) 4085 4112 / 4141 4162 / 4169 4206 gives -0.13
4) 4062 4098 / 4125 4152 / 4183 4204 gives -0.05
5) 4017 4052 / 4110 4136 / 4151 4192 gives 0.06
